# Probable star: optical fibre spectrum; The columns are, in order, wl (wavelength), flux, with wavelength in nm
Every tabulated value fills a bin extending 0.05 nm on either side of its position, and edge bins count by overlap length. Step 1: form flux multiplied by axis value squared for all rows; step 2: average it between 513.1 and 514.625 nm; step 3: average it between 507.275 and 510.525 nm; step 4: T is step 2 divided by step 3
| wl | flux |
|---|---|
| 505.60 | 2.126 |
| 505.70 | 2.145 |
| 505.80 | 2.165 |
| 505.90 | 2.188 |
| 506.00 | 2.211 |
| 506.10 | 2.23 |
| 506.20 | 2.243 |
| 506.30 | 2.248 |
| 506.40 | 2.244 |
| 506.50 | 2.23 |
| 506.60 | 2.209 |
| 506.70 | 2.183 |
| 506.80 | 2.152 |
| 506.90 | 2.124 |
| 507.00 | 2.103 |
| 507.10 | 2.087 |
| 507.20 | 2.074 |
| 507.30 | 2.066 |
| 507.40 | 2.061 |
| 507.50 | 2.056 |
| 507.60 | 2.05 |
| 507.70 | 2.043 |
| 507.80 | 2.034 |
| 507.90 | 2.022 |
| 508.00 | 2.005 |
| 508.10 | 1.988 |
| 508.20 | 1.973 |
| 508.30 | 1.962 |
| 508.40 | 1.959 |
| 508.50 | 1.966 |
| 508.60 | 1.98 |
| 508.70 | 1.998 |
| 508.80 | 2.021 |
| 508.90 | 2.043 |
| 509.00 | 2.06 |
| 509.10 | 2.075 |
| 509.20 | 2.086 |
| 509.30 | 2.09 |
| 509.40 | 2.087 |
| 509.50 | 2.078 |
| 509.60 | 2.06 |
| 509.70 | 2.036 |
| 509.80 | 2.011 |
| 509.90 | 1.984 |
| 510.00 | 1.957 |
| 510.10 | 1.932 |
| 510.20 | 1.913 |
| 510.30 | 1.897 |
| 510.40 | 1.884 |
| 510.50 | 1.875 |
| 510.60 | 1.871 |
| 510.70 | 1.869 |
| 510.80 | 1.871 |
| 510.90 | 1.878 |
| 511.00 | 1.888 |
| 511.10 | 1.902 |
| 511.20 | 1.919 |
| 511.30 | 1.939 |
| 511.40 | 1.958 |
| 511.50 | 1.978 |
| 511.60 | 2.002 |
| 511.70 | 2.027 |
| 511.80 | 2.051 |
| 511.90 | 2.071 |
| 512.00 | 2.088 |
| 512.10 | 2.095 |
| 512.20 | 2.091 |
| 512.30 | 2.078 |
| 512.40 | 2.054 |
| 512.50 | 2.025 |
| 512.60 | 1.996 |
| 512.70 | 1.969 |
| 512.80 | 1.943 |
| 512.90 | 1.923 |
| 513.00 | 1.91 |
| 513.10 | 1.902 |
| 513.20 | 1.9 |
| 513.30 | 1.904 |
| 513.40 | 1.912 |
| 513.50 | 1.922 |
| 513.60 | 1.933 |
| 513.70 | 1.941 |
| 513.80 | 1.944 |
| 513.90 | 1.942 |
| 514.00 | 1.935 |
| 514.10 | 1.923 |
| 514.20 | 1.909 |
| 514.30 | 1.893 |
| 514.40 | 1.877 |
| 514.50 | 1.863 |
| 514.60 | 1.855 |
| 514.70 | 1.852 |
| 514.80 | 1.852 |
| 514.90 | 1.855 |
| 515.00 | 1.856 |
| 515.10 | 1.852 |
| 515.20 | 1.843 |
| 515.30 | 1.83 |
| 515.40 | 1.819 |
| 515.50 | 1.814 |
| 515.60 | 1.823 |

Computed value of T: 0.97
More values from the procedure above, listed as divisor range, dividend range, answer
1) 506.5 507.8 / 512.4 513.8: 0.94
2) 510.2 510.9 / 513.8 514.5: 1.03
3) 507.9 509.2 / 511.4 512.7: 1.03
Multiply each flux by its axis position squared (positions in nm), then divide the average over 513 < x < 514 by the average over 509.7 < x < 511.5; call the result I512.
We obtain 1.0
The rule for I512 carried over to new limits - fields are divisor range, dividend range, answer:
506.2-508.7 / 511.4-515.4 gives 0.96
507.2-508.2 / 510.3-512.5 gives 0.98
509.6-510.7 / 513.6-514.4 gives 1.01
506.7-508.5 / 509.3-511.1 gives 0.96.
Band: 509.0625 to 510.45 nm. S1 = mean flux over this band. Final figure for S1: 2.01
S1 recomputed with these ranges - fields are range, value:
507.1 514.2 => 1.98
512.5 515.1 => 1.91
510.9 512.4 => 2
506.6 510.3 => 2.04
